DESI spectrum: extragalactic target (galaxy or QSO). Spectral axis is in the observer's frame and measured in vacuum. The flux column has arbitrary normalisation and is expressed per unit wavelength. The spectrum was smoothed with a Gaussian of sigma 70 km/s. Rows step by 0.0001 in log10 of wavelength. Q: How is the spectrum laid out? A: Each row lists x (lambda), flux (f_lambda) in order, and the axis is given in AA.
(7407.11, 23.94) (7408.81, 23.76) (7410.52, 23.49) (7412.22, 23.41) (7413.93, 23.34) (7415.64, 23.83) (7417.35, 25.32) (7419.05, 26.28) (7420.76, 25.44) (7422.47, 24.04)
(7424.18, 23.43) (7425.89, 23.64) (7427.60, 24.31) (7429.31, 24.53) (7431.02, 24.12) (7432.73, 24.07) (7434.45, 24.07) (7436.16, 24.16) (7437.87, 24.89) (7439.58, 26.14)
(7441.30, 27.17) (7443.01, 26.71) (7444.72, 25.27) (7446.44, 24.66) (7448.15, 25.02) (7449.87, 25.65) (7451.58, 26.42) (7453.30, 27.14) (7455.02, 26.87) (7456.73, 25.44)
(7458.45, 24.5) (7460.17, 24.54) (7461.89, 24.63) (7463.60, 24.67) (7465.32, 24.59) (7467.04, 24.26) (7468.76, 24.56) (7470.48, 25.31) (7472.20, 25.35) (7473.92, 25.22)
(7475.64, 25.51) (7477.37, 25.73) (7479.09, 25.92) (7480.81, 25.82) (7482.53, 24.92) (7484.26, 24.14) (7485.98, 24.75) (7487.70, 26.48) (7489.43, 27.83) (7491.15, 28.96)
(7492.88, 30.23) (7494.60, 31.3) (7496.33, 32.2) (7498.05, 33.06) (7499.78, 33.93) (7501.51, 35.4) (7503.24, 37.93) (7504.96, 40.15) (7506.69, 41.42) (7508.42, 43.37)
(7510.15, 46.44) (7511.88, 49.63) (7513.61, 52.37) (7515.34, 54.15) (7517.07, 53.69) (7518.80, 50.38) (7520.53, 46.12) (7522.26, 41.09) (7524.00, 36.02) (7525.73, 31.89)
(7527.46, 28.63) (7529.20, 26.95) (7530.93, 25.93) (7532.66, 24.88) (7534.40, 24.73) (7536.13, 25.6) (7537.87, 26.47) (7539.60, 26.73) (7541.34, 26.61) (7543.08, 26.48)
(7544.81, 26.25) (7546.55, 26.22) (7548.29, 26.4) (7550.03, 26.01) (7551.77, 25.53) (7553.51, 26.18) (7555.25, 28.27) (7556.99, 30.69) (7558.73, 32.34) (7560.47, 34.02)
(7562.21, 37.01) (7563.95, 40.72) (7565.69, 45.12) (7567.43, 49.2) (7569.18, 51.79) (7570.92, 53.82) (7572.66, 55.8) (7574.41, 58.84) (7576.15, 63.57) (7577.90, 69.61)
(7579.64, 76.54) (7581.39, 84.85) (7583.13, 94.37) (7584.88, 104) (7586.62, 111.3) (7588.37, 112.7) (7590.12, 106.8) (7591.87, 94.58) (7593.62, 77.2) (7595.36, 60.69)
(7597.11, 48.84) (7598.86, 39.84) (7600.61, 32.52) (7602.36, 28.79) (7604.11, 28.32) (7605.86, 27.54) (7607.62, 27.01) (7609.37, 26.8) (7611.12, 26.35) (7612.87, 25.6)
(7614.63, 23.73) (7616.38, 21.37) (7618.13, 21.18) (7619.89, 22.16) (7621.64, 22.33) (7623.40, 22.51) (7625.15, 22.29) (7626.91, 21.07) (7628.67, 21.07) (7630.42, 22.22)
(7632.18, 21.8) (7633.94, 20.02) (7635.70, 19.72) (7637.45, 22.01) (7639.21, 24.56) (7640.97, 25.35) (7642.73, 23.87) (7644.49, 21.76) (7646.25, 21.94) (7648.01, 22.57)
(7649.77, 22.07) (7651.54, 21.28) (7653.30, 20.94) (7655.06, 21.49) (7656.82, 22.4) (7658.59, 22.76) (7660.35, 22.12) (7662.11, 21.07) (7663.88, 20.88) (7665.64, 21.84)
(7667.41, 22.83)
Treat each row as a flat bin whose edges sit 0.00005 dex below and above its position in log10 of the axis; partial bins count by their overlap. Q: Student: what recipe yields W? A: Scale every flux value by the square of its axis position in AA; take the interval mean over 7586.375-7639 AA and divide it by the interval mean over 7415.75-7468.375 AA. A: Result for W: 1.6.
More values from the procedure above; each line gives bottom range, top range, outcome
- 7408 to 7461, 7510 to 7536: 1.60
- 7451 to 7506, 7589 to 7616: 1.67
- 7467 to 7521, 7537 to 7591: 1.54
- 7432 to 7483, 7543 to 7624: 1.92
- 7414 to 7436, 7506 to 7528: 1.87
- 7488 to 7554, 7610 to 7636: 0.67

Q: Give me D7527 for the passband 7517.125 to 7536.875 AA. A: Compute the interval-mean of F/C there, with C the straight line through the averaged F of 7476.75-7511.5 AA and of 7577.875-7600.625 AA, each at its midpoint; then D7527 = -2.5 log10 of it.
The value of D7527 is 0.389 mag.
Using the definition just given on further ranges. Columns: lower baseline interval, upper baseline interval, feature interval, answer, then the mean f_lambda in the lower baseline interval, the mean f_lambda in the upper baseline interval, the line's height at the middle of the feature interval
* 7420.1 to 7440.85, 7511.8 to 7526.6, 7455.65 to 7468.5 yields 0.28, 24.4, 46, 32.1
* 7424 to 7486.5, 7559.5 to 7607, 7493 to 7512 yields 0.03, 25.1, 62.3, 38.8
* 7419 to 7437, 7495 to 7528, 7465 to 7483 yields 0.32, 24.3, 41.5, 33.7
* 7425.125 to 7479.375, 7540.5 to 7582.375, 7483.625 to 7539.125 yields -0.03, 25.2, 42.8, 34.7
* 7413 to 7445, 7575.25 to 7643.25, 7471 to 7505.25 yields 0.09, 24.8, 44.8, 31.3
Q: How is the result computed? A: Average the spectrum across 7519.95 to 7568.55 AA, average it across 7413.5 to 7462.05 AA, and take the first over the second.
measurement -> 1.24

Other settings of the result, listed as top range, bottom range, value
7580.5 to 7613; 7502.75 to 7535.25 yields 1.55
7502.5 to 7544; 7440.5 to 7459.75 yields 1.43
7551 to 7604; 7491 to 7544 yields 1.64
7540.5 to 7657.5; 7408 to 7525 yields 1.33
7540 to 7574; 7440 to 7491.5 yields 1.38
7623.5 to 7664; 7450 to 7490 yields 0.87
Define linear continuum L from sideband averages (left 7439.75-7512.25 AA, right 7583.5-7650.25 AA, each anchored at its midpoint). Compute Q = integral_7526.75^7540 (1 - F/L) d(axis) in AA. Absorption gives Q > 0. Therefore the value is 2.68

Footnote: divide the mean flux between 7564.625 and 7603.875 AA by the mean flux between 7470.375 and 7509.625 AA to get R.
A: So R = 2.24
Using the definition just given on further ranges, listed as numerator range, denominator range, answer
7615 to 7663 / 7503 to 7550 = 0.62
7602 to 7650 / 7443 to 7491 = 0.92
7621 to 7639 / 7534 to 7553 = 0.83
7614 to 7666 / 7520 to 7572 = 0.68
